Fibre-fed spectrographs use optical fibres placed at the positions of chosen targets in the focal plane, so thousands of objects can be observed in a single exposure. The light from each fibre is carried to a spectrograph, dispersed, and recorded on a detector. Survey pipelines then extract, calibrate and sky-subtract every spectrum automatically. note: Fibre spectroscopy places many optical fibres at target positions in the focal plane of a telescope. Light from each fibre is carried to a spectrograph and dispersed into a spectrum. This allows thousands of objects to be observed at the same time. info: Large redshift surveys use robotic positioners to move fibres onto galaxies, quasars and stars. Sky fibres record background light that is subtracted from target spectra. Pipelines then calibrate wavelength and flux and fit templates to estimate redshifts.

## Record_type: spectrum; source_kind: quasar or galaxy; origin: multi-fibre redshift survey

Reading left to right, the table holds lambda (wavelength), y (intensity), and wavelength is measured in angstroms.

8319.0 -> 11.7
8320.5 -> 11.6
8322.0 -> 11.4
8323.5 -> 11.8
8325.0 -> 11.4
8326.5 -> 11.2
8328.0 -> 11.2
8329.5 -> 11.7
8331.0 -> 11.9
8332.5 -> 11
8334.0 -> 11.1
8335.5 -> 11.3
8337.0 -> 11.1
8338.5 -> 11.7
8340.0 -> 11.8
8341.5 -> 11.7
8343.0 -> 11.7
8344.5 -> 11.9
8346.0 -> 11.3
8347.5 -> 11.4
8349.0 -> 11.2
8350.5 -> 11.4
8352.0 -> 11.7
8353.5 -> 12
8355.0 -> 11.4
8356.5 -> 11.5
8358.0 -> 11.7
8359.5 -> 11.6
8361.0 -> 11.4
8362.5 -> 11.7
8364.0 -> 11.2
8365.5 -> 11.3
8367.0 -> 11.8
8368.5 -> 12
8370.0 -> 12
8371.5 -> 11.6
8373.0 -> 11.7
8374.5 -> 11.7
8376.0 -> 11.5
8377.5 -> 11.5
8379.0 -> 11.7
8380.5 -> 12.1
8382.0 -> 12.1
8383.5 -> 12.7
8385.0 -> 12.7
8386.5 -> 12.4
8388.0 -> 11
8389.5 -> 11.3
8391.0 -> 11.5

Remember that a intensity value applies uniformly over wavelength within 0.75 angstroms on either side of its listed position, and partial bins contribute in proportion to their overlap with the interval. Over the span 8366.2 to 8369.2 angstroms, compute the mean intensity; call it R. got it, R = 11.9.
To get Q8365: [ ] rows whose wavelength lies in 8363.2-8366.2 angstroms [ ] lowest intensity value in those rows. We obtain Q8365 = 11.2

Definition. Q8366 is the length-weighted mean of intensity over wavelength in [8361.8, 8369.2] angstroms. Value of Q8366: 11.6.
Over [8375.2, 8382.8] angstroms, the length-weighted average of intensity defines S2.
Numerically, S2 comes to 11.8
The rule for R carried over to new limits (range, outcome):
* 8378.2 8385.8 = 12.3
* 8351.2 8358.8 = 11.7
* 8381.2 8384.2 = 12.4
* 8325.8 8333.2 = 11.4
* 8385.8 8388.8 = 11.7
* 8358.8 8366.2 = 11.4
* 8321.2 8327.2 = 11.5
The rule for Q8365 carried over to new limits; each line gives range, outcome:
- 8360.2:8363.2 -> 11.4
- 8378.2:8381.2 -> 11.7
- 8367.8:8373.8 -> 11.6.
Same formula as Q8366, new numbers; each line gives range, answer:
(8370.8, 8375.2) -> 11.7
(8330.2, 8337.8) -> 11.3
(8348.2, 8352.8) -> 11.4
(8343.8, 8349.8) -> 11.4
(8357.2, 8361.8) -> 11.6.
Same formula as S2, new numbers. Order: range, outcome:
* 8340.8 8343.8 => 11.7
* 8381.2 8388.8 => 12.2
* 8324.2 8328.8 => 11.3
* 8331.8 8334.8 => 11.1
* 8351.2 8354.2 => 11.8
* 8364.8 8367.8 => 11.6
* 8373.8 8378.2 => 11.6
